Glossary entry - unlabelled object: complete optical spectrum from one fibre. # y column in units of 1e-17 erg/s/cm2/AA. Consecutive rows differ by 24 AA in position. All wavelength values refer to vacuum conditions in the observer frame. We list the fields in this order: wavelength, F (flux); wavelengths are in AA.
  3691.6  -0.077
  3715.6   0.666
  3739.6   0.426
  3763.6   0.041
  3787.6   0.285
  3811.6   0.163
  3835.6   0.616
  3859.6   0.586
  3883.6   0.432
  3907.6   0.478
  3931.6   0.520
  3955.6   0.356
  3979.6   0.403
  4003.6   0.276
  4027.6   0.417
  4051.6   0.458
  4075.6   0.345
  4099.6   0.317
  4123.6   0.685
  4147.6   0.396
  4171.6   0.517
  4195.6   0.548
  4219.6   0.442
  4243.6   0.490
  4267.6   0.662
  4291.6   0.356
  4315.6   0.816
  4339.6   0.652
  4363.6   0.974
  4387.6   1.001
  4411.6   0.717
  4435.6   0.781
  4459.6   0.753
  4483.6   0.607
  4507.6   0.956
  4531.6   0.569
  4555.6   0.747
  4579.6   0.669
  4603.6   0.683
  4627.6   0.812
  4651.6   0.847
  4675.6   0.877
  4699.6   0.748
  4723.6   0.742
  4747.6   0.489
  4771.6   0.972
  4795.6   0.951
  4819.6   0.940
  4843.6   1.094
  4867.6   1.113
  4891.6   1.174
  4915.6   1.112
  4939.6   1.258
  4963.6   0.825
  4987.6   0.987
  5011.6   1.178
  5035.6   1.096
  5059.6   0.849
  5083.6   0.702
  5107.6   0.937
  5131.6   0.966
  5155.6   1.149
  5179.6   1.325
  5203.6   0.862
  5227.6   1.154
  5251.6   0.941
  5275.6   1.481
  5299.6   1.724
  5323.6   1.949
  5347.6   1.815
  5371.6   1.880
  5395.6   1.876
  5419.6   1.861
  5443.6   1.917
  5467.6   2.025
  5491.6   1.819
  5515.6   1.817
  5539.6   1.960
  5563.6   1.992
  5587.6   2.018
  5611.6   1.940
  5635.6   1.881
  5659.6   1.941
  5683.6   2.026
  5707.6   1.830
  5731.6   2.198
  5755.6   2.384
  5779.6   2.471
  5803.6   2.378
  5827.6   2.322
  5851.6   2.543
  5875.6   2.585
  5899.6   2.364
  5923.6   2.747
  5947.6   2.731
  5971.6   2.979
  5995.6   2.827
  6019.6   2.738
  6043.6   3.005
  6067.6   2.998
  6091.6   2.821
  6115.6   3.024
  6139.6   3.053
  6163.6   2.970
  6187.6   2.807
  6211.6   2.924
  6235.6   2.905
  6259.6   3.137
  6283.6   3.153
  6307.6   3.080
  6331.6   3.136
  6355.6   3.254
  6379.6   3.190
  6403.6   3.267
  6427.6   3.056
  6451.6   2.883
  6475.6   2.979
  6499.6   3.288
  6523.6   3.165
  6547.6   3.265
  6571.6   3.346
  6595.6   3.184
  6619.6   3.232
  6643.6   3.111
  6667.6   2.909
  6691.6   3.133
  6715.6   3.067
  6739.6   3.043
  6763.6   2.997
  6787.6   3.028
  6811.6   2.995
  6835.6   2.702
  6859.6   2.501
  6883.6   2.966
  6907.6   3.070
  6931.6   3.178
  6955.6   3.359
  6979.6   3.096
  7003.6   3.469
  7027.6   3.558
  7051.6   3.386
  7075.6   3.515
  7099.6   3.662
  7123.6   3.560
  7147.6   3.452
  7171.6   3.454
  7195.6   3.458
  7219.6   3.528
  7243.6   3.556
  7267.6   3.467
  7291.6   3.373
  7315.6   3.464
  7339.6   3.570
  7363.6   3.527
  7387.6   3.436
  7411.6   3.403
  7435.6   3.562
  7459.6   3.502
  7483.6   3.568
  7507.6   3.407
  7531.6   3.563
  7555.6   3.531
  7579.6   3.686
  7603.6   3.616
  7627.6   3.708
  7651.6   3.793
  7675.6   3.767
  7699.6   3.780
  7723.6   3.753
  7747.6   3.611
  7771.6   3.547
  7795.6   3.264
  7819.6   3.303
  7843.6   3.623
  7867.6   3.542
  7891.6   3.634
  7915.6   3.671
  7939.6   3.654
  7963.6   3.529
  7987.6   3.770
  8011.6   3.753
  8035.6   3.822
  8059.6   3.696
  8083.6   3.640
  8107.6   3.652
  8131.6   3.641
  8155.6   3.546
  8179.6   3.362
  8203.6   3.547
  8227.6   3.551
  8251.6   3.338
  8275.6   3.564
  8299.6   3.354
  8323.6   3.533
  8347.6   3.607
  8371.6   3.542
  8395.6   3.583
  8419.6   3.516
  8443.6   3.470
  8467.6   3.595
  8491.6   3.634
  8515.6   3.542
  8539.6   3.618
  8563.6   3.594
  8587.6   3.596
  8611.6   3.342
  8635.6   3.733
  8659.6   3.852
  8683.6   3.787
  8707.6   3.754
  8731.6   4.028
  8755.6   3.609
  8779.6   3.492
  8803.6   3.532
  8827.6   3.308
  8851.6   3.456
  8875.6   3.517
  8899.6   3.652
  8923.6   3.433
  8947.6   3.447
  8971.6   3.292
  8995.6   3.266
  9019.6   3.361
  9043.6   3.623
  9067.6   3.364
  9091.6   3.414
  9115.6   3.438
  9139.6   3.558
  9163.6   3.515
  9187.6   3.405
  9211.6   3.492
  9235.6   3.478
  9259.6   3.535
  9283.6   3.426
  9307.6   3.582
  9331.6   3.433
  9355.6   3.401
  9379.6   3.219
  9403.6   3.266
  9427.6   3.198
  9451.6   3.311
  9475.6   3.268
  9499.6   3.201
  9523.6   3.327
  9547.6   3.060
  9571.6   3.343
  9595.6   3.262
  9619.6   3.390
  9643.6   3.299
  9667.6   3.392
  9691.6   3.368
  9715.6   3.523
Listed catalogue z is 0.325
